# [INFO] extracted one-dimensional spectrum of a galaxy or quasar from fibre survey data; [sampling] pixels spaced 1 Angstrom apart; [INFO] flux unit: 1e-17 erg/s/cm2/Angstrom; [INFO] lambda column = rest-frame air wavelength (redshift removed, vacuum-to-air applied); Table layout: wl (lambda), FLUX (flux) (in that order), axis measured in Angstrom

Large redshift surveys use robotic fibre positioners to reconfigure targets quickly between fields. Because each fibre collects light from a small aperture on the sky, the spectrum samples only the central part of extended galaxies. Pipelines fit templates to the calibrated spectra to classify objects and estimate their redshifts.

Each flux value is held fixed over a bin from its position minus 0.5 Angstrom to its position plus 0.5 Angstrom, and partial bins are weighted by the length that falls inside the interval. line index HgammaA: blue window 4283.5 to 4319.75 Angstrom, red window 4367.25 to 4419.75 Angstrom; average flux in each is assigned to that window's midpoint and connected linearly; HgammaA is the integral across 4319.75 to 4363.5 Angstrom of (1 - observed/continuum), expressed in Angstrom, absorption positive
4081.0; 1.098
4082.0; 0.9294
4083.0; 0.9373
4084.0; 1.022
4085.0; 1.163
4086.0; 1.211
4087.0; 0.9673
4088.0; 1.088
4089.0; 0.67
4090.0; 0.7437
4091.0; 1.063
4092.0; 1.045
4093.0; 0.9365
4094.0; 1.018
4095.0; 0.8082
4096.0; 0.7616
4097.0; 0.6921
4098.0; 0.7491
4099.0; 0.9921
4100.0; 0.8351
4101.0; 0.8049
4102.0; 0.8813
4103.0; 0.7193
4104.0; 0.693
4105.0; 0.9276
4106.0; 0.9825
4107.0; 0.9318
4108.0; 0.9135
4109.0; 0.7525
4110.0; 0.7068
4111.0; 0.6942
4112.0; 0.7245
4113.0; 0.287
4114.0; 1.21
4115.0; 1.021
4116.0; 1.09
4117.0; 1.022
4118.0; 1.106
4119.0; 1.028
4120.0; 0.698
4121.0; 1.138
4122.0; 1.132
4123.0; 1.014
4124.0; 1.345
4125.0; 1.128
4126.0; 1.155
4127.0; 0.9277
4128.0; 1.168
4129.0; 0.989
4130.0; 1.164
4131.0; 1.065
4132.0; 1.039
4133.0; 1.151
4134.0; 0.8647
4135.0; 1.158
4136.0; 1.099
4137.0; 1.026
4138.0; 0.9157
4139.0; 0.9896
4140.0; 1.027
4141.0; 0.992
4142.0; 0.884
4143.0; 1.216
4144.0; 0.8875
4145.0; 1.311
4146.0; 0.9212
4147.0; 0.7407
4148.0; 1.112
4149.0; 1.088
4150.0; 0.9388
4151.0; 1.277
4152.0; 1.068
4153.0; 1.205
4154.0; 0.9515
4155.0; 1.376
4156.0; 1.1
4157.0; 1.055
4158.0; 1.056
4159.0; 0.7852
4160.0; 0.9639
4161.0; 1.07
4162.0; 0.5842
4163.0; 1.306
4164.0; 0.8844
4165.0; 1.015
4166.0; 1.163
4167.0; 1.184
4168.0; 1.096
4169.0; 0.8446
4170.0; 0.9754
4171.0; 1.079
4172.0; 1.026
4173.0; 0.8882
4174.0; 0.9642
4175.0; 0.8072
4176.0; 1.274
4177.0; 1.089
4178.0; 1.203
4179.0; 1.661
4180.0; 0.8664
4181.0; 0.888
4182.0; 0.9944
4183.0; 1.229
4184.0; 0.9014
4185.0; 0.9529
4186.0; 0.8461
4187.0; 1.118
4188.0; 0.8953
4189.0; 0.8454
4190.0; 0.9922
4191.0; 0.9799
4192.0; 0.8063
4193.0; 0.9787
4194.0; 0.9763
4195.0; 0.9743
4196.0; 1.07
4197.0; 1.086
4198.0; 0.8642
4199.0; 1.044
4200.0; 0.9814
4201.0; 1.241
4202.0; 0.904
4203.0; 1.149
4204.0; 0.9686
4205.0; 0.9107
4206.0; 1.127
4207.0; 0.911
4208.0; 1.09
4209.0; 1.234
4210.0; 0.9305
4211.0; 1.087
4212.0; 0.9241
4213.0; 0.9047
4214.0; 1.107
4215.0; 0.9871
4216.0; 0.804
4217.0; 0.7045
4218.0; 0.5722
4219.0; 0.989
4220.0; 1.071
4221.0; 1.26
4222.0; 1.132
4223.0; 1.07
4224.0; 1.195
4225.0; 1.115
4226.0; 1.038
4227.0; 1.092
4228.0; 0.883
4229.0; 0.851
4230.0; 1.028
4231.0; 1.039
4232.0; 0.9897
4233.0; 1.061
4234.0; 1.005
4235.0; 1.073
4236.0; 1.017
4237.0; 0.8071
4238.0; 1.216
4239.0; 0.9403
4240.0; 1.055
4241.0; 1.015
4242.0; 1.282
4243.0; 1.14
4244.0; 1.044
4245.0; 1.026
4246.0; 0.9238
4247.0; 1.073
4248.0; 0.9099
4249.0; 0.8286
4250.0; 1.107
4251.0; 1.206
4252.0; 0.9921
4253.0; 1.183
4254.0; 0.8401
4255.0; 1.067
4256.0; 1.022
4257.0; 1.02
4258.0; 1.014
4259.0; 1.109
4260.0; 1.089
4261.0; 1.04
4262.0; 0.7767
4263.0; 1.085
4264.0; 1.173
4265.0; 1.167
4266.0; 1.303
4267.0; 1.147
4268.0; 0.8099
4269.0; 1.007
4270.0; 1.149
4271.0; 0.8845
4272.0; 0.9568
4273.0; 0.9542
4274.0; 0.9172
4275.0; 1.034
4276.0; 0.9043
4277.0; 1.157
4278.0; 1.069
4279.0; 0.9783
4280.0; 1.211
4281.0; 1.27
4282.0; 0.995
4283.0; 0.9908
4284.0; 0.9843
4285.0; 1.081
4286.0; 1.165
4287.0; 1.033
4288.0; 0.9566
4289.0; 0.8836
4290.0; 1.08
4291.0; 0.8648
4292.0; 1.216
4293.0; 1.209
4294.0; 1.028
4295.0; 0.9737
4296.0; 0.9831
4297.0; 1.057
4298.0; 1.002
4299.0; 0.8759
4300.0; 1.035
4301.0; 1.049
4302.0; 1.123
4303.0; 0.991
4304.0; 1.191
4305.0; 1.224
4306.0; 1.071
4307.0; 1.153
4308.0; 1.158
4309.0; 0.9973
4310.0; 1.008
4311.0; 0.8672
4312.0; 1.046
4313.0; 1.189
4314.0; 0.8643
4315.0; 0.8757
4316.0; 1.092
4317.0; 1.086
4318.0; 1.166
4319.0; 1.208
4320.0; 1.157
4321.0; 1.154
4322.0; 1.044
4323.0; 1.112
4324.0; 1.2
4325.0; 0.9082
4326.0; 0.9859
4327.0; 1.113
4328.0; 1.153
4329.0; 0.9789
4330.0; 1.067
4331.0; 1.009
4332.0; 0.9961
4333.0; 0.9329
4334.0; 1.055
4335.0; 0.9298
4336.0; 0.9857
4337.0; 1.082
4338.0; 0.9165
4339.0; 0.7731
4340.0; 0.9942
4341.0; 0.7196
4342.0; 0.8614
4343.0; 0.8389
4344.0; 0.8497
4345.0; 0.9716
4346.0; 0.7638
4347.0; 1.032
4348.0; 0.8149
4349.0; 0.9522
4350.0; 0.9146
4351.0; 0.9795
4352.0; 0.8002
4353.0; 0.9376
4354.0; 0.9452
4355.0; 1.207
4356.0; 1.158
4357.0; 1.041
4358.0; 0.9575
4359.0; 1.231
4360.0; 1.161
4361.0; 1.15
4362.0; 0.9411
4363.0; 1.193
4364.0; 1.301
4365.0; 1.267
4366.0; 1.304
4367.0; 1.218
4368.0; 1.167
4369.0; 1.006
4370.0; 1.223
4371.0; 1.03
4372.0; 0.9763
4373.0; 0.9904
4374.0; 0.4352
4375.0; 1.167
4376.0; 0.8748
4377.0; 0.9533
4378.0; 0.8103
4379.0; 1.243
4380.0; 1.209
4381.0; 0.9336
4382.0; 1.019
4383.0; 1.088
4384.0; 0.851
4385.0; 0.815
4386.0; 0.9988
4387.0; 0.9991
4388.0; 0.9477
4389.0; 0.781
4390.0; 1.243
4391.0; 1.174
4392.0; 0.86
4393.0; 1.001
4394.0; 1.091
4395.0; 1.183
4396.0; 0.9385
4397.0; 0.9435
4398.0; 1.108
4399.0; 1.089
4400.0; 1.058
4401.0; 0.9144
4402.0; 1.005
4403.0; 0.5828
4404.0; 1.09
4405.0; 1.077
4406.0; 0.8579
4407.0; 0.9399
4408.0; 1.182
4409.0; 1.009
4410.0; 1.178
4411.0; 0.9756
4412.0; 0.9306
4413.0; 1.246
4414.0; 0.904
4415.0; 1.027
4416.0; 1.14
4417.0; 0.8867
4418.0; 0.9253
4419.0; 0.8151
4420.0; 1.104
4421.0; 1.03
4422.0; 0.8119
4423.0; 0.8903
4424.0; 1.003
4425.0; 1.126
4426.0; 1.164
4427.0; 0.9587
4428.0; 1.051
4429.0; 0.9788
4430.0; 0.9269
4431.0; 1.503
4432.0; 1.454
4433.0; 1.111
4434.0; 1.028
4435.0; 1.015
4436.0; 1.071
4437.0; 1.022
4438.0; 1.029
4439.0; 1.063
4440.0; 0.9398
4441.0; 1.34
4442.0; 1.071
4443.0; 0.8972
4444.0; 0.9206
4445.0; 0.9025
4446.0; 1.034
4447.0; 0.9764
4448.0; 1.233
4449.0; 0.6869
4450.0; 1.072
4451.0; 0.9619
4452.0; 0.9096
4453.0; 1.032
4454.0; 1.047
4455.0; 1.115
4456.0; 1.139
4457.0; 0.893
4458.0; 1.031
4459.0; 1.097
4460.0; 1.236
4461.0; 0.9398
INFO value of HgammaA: 1.3 Angstrom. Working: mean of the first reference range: 1.05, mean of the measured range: 0.998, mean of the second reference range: 1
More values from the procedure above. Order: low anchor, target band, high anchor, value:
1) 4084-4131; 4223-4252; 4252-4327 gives -0.5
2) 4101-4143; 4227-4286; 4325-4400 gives -2.5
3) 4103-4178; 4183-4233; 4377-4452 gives 0.7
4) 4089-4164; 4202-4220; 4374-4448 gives 0.4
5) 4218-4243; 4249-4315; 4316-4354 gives -1.8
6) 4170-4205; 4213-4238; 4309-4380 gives 0.4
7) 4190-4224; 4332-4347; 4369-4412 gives 1.3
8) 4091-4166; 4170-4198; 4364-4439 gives -0.6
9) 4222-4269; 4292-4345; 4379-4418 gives 0.0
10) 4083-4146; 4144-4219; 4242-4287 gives -1.0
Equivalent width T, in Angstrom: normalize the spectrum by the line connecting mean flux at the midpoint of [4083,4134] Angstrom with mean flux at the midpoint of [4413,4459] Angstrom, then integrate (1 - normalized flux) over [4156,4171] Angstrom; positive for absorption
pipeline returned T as -0.7 Angstrom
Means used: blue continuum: 0.947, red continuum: 1.03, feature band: 1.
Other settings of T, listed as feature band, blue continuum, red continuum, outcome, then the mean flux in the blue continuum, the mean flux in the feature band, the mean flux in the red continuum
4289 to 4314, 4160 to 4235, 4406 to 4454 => -0.8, 1.01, 1.05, 1.03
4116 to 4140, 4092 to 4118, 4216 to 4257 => -4.7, 0.855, 1.06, 1.02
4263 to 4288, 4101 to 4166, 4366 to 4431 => -1.3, 0.995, 1.05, 1.01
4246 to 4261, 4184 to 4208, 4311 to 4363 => -0.5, 0.984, 1.03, 1.01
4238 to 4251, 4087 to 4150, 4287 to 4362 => -0.6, 0.956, 1.04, 1.02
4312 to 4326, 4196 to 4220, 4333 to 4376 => -1.1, 0.983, 1.08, 1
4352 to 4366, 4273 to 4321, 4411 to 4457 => -0.9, 1.05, 1.11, 1.03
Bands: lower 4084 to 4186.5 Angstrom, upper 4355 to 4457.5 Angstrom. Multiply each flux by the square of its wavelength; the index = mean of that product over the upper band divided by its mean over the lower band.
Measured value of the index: 1.18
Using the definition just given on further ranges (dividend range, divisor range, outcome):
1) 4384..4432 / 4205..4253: 1.08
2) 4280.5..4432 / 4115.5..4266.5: 1.07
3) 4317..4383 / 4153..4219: 1.10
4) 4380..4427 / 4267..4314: 1.02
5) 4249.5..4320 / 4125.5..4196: 1.08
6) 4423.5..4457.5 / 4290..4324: 1.05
